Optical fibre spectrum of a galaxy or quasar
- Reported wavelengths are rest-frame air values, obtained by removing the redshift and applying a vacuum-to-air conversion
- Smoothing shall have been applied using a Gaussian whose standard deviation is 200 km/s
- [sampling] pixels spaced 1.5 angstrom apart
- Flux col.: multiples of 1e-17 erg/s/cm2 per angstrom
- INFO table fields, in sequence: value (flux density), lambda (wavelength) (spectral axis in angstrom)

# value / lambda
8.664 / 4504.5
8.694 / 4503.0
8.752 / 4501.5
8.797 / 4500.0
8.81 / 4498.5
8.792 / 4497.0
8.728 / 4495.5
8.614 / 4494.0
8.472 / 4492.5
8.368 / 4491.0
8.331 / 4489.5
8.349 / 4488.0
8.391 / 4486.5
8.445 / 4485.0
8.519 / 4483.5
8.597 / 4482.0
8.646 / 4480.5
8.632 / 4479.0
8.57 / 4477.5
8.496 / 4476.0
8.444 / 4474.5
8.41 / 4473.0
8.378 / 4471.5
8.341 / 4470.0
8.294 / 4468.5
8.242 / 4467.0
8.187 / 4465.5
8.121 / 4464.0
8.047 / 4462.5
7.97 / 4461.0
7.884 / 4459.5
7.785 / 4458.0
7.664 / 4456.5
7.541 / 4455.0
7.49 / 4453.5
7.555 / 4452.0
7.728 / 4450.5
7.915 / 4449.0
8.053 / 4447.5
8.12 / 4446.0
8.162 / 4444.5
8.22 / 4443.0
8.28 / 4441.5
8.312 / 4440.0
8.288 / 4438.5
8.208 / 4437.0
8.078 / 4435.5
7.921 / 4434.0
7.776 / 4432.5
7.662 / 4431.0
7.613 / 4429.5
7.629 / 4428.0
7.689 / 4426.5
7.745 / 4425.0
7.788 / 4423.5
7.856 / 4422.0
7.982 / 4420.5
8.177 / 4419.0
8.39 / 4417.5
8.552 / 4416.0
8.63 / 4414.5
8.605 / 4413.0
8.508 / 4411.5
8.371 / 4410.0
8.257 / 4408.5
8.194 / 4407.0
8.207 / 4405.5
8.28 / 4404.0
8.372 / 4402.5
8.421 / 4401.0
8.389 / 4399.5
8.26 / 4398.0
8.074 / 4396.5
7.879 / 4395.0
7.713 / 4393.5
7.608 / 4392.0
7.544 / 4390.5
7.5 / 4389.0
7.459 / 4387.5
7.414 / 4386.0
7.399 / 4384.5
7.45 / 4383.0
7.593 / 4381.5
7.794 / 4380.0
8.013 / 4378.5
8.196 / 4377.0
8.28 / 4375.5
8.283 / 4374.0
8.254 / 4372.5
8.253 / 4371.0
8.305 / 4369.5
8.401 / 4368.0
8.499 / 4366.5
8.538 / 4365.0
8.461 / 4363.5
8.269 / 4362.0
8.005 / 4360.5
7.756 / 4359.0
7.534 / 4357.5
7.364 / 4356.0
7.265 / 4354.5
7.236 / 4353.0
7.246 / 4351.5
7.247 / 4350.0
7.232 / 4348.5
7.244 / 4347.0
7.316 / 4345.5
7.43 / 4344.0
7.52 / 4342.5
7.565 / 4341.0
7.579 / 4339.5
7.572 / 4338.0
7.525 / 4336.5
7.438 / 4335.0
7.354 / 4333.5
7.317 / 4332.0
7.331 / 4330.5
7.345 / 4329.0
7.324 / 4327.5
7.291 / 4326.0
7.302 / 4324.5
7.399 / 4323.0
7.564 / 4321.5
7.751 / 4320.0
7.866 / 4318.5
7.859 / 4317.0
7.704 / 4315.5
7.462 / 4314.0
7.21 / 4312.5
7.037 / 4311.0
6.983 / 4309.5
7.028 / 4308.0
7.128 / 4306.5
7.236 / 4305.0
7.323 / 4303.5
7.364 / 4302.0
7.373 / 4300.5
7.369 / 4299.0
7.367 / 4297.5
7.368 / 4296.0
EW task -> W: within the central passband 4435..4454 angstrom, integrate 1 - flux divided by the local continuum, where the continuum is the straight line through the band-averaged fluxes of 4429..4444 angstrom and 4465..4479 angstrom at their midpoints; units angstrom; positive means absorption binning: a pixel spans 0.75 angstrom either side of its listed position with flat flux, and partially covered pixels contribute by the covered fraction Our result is 0.2 angstrom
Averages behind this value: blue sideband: 8.04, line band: 8.04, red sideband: 8.39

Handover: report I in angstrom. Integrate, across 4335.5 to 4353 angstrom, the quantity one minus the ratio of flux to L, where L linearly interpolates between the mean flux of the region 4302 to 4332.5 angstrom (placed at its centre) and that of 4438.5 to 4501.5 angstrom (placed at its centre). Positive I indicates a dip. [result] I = 0.30 angstrom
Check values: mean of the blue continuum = 7.37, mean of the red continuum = 8.27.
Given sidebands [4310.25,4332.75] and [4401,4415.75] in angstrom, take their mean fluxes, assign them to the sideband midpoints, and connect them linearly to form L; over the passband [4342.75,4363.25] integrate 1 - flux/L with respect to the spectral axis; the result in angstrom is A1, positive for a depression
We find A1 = 0.8 angstrom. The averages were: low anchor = 7.45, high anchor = 8.39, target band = 7.5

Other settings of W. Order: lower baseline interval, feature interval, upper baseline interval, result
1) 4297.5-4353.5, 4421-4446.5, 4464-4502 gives 0.59 angstrom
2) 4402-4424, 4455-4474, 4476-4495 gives 0.77 angstrom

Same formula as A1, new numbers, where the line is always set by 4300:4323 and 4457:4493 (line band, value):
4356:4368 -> -0.7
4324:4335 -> 0.2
